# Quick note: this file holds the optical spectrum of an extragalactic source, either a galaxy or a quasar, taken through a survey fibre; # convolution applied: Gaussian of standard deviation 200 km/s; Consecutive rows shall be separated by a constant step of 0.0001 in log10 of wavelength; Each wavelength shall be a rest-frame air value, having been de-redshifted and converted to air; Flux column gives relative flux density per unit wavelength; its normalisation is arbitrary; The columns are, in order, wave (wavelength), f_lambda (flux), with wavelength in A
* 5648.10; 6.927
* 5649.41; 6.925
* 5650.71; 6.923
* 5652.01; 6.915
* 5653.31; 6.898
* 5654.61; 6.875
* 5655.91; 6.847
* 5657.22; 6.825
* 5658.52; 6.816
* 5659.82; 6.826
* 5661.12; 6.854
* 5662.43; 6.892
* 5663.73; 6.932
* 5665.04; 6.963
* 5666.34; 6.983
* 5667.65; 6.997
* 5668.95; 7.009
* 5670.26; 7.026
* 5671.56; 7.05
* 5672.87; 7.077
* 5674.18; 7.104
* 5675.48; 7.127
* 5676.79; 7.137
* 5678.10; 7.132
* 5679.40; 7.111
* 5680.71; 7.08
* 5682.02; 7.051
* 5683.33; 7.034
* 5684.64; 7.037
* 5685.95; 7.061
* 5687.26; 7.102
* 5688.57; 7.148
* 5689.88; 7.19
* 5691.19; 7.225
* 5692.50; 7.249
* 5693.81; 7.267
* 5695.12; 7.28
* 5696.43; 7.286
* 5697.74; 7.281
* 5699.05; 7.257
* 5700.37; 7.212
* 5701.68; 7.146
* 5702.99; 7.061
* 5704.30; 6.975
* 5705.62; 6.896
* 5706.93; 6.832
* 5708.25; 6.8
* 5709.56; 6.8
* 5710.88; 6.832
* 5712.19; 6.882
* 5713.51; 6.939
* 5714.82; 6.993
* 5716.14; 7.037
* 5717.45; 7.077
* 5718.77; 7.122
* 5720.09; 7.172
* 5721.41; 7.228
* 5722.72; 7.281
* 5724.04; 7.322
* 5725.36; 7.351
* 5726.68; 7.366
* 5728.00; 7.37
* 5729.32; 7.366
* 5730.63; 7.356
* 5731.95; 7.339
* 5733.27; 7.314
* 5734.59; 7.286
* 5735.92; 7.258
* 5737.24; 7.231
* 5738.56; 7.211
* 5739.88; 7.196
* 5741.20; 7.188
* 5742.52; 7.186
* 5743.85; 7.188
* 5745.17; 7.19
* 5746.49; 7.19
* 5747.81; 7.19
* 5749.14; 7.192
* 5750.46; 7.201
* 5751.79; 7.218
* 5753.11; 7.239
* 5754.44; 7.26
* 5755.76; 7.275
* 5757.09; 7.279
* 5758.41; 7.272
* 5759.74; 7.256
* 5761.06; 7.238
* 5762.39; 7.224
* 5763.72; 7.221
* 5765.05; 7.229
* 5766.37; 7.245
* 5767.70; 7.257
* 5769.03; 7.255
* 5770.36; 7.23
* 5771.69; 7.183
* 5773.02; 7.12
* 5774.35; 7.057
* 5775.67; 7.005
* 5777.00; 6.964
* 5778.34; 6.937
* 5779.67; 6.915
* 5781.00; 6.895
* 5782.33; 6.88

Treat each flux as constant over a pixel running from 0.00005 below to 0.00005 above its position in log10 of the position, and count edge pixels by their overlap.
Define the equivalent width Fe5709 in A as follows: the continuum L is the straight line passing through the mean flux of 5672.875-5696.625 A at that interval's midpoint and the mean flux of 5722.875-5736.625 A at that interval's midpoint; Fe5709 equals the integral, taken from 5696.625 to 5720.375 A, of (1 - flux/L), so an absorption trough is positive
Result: 0.7 A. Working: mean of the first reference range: 7.14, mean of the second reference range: 7.33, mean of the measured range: 7.02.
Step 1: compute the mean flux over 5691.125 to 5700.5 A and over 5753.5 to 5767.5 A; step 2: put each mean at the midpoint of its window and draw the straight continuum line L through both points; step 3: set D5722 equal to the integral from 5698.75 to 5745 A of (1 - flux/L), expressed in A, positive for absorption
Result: 0.7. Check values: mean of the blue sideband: 7.26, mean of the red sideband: 7.25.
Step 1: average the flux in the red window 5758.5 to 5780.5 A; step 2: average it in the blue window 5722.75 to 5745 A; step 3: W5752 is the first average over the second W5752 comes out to 1.0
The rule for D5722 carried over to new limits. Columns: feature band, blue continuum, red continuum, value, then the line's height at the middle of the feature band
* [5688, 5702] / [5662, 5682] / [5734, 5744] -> -0.26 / 7.1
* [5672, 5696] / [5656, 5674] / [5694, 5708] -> -0.34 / 7.03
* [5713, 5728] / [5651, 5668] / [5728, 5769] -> -0.10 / 7.13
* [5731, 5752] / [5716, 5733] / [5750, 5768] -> 0.09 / 7.26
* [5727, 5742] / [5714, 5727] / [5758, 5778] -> -0.21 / 7.18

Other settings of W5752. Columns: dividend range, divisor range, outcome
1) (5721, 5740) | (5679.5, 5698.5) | 1.02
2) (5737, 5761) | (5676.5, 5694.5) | 1.01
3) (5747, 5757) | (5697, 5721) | 1.03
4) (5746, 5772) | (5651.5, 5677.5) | 1.04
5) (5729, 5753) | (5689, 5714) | 1.02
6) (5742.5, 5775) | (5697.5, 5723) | 1.03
